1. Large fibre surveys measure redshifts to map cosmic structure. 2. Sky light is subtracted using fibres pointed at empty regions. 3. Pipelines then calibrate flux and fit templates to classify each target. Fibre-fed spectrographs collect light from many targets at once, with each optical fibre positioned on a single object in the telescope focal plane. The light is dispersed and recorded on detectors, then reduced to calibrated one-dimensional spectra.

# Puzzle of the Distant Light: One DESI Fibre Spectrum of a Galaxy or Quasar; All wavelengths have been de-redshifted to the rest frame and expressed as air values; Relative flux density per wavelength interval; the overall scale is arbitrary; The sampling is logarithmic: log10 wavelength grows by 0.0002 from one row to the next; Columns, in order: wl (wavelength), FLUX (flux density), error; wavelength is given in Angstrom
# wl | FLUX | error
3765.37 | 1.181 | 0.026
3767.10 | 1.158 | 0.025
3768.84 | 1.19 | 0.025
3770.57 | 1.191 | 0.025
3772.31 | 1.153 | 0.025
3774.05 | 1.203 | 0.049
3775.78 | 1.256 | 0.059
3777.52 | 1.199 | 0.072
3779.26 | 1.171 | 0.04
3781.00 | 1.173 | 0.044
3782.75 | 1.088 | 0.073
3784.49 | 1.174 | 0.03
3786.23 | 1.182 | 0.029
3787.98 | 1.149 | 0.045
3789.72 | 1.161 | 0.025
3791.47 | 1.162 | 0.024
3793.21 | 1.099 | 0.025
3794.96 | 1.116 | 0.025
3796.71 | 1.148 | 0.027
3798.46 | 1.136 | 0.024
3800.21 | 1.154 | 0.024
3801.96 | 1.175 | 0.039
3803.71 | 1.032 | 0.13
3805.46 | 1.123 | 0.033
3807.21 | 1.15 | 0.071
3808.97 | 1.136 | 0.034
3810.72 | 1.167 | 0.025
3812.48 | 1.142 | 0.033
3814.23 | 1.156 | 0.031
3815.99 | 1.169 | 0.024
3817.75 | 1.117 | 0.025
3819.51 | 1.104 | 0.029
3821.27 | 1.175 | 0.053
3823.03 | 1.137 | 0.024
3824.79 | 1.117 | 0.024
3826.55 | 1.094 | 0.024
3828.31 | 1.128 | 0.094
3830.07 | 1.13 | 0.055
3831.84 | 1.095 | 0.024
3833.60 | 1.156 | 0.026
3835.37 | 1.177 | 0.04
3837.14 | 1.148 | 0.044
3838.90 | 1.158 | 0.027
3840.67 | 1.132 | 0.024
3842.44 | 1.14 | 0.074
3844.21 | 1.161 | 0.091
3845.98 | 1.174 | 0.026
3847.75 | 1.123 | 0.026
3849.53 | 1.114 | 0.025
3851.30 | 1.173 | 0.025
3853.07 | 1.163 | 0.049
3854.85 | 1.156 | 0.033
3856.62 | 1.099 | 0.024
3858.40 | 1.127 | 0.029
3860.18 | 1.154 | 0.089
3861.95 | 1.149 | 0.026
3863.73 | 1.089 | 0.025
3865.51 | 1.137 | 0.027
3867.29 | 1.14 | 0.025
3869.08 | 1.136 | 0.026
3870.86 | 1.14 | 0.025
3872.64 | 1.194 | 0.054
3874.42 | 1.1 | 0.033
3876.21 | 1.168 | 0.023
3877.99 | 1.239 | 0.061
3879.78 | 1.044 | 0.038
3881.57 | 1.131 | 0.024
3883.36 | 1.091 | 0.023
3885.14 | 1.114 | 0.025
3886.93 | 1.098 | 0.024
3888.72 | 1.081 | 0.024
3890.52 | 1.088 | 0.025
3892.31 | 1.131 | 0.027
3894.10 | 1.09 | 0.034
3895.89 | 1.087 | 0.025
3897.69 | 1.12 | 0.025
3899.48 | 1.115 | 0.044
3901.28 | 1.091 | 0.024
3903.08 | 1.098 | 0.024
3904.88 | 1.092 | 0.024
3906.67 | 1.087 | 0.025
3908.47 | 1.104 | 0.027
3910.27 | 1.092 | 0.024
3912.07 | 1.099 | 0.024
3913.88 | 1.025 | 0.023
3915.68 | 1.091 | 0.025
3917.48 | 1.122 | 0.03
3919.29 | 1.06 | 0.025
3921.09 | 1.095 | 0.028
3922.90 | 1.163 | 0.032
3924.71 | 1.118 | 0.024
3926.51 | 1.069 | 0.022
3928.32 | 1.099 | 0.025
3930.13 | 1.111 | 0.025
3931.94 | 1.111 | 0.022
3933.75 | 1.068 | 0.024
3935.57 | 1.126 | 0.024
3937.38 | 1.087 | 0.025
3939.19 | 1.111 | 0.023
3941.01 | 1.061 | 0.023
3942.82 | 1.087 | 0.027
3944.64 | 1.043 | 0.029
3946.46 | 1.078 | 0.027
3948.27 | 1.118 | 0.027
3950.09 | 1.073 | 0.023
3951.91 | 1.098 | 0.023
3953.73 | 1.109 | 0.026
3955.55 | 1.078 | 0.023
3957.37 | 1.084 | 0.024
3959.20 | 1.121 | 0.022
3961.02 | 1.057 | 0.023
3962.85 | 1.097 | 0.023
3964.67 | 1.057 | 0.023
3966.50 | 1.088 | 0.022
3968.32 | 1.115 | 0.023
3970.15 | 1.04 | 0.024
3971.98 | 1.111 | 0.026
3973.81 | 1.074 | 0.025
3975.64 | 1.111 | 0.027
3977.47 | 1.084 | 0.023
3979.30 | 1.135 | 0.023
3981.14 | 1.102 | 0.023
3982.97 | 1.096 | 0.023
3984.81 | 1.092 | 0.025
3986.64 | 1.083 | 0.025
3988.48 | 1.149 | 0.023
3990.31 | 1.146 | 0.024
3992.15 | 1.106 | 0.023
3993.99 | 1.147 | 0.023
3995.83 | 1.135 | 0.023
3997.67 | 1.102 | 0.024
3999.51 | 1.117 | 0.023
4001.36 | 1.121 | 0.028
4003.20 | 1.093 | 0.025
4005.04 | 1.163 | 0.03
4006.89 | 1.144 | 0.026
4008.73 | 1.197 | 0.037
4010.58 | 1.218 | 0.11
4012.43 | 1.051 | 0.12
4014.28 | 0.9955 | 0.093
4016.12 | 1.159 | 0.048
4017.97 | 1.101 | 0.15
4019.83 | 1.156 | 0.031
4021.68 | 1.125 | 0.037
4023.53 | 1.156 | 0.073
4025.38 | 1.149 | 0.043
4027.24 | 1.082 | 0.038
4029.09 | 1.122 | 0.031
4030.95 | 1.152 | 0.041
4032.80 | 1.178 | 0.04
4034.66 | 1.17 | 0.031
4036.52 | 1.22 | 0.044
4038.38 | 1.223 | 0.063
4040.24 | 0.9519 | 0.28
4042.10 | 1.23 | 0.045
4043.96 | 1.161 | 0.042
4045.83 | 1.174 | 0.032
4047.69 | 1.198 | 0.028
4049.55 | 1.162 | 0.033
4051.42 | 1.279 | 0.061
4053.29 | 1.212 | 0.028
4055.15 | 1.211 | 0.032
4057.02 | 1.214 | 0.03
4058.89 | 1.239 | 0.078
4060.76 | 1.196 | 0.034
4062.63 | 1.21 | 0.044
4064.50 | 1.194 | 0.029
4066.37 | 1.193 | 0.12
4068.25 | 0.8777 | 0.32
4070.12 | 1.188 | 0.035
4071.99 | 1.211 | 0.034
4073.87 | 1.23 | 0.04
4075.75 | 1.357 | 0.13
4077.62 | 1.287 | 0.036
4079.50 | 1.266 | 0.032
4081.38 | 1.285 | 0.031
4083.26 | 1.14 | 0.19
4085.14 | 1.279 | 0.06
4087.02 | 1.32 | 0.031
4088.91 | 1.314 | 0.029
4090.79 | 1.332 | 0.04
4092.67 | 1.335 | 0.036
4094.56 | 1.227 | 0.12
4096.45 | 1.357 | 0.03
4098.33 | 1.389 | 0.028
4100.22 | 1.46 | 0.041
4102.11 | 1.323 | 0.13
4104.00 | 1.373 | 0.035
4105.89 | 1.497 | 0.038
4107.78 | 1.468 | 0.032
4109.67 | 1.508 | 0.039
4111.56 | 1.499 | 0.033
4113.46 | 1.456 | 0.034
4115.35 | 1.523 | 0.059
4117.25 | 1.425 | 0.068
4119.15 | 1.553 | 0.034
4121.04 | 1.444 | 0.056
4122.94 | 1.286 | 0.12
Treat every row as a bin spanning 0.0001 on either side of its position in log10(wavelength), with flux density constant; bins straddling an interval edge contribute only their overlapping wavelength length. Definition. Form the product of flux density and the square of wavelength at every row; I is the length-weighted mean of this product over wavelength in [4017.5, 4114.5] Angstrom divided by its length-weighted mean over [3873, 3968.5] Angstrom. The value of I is 1.2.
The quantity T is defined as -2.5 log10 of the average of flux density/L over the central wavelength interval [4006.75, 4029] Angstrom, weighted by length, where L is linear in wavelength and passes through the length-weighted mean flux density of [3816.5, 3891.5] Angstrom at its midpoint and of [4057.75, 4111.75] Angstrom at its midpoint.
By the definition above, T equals 0.109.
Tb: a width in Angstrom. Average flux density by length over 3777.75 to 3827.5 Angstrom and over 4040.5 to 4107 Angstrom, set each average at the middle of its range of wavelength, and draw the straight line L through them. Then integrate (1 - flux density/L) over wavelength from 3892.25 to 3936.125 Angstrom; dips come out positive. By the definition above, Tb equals 3.3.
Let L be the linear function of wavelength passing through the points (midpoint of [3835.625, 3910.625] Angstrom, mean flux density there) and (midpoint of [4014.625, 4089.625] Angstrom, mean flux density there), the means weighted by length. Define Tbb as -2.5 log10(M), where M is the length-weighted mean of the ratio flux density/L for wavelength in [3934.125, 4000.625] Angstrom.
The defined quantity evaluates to 0.06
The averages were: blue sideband 1.13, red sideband 1.19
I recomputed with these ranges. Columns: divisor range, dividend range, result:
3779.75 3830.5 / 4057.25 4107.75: 1.29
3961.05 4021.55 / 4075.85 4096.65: 1.21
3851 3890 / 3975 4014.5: 1.05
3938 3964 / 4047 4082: 1.18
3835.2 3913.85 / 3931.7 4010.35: 1.03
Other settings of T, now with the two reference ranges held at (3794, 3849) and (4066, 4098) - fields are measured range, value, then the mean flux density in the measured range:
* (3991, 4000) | 0.08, 1.12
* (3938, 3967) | 0.10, 1.08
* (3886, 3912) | 0.07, 1.1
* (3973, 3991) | 0.09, 1.11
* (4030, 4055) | 0.05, 1.18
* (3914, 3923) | 0.08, 1.09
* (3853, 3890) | 0.03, 1.13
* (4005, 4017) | 0.08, 1.13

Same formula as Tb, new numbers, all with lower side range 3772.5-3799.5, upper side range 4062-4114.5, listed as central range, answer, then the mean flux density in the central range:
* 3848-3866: 0.90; 1.14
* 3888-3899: 1.02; 1.1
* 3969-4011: 4.70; 1.12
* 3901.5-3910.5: 0.92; 1.09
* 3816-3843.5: 1.09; 1.14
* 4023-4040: 1.69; 1.15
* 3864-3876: 0.62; 1.14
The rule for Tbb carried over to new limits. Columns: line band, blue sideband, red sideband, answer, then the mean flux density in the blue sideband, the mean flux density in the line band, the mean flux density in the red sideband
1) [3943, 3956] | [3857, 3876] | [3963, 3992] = 0.02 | 1.14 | 1.09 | 1.1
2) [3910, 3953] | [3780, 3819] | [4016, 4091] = 0.07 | 1.14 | 1.09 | 1.19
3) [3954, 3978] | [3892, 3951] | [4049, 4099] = 0.05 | 1.09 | 1.09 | 1.24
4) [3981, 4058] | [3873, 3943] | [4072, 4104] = 0.08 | 1.1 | 1.14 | 1.31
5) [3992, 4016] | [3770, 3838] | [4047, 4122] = 0.12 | 1.15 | 1.12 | 1.31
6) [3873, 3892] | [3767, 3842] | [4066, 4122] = 0.08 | 1.15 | 1.12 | 1.34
